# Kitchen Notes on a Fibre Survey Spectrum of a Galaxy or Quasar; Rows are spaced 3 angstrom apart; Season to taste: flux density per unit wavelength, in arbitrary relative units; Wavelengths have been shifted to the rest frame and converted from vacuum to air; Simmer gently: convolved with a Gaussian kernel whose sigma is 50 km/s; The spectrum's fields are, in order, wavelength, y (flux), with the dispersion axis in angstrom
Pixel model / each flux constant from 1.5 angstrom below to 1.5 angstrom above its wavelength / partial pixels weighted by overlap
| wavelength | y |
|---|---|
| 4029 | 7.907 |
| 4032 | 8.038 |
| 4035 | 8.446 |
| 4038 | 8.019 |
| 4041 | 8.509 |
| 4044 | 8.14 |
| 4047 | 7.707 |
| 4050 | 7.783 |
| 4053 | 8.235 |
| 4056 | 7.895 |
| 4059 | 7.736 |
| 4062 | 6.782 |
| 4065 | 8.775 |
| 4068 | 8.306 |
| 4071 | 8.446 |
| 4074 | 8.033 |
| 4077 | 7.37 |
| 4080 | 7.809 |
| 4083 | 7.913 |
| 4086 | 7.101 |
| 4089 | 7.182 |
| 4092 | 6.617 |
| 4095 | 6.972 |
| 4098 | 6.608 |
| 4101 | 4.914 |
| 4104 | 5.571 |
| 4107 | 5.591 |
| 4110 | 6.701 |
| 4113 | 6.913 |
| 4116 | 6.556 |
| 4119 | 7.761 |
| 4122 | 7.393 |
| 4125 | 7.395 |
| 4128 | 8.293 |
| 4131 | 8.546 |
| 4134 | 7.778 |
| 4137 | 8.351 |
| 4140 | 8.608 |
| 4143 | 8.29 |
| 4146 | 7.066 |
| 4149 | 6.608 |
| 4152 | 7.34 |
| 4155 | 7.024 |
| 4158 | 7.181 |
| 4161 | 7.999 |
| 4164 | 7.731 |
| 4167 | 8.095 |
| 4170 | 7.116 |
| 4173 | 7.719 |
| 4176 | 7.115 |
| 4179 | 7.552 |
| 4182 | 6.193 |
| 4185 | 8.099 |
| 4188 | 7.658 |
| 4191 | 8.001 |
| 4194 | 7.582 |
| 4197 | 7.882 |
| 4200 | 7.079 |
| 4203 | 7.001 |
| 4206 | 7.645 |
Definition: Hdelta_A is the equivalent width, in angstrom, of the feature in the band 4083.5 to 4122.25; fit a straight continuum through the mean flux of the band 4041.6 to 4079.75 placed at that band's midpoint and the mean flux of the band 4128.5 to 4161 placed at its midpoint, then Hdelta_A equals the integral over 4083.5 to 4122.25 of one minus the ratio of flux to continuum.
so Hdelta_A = 6.0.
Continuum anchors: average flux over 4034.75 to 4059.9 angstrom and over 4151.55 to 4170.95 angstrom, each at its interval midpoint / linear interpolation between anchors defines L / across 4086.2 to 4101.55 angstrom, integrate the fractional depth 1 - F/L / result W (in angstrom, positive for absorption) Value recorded 2.39 angstrom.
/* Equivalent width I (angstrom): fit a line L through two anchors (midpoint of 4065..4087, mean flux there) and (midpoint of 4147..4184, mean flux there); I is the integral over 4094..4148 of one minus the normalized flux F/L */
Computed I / 3.0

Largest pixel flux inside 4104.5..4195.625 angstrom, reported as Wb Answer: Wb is 8.608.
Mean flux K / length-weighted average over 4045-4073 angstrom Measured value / 7.97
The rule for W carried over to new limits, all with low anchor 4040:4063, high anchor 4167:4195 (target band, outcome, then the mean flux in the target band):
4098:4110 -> 3.1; 5.68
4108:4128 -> 1.3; 7.17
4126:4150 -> -1.1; 7.96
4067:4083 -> -0.4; 7.98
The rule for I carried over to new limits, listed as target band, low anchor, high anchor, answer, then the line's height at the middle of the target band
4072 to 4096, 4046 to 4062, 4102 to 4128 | -0.36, 7.29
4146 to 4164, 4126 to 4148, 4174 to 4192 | 1.30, 7.83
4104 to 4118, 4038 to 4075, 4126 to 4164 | 2.61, 7.86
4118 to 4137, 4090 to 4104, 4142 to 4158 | -3.06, 6.8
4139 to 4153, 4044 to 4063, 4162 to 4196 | 0.08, 7.6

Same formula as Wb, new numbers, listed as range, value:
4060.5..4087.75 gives 8.775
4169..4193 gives 8.099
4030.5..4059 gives 8.509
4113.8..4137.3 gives 8.546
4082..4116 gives 7.913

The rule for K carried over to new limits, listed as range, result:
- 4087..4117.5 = 6.37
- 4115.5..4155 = 7.69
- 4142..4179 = 7.43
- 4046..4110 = 7.28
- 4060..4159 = 7.33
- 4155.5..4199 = 7.55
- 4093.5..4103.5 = 6.11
